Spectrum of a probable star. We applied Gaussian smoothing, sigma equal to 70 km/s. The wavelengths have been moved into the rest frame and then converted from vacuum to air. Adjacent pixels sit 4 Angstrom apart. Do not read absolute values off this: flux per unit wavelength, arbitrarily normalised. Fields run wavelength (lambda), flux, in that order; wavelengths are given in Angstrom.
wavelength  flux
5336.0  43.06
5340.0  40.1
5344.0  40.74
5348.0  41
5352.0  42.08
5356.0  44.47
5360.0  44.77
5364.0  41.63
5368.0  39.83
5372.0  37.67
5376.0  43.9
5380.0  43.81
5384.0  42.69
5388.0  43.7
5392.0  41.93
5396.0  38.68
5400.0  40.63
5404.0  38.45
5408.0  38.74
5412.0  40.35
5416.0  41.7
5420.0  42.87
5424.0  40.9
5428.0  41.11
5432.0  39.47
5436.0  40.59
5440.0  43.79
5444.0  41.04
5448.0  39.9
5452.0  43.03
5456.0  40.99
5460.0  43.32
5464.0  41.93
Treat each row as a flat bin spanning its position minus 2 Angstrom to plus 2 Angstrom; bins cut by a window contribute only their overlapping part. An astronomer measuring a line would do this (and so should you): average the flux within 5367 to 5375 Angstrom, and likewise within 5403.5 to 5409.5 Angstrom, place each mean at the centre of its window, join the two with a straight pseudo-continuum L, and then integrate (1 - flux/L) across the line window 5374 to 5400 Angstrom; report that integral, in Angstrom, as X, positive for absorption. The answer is -2.2 Angstrom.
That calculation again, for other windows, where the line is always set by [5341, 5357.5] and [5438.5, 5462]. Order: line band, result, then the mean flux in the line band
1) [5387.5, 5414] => 1.1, 40.2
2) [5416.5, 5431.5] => 0.2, 41.4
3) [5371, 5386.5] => -0.2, 42.4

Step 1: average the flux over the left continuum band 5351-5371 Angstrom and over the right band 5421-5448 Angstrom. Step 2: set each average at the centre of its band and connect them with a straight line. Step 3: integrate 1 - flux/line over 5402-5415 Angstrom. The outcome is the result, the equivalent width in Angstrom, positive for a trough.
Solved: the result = 0.7 Angstrom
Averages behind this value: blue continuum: 42.3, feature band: 39.4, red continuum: 41.1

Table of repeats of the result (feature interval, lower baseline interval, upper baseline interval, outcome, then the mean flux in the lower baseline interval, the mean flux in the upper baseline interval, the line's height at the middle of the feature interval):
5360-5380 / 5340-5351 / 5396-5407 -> -0.6 Angstrom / 40.8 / 39.3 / 40.2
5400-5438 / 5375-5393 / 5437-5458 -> 1.7 Angstrom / 43.2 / 41.7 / 42.4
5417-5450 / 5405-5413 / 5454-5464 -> -0.5 Angstrom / 39.3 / 42.1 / 40.7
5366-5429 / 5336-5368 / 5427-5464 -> 1.1 Angstrom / 42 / 41.5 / 41.8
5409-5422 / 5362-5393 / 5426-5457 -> 0.0 Angstrom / 41.9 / 41.2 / 41.5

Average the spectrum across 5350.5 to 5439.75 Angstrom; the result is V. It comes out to 41.4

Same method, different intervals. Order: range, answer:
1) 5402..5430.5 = 40.6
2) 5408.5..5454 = 41.3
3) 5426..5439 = 40.7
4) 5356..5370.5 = 42.3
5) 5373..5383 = 43.1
